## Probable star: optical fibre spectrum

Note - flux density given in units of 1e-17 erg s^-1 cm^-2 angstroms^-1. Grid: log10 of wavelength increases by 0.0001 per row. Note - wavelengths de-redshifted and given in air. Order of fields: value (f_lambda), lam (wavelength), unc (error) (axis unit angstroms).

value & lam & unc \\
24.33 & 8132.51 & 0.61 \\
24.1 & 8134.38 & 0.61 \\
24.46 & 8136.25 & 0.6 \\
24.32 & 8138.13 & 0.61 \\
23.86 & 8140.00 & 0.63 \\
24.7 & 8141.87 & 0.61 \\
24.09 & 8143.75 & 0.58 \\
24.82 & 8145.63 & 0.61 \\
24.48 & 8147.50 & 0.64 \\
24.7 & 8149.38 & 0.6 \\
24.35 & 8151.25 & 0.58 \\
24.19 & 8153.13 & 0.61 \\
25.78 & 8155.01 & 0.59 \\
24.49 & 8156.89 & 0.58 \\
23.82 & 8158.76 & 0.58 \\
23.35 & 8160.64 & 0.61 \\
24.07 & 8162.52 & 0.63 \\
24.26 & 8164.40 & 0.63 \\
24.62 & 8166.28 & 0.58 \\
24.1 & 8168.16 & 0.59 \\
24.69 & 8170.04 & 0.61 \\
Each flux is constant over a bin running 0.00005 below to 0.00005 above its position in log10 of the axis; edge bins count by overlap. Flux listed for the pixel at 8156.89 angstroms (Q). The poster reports 24.49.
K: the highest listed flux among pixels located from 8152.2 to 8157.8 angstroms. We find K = 25.78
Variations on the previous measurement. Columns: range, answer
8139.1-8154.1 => 24.82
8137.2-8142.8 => 24.7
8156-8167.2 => 24.62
